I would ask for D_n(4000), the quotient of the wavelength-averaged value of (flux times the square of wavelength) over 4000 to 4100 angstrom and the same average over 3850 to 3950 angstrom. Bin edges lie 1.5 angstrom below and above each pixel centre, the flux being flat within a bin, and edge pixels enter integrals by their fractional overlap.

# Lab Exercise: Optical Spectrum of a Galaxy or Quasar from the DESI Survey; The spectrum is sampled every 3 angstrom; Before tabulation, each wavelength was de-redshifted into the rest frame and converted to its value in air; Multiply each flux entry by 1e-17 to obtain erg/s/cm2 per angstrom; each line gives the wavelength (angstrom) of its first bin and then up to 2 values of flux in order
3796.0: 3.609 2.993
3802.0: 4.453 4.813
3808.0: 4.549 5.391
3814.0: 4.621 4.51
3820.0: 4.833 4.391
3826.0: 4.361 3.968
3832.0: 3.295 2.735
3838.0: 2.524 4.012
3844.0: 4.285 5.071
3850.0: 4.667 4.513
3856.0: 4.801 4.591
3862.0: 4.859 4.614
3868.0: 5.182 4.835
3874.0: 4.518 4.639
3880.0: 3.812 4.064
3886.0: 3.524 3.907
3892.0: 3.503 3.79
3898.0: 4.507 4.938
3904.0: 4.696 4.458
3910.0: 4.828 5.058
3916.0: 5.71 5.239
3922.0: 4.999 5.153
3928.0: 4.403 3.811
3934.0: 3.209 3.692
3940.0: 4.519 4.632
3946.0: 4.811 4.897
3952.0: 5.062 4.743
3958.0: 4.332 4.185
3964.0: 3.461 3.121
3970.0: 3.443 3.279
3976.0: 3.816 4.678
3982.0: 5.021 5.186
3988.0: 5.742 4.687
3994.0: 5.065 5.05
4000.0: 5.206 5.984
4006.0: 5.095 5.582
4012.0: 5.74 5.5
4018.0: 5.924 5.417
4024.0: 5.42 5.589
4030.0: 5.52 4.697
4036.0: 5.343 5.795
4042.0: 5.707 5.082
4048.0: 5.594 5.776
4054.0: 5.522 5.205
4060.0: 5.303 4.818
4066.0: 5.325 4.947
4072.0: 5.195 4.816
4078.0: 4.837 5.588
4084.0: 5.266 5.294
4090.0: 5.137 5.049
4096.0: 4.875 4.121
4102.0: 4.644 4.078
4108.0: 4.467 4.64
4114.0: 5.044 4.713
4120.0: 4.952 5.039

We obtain 1.27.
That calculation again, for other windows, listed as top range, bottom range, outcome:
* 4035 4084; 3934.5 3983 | 1.33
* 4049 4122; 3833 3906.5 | 1.30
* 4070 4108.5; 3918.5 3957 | 1.16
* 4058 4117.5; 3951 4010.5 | 1.12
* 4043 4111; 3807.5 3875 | 1.29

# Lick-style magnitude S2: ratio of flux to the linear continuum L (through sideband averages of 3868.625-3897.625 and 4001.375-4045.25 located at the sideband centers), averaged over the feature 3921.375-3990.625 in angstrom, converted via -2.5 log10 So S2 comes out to 0.11 mag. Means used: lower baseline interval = 4.12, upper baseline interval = 5.5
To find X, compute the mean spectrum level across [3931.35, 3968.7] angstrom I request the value 4.21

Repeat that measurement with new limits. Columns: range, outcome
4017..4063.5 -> 5.43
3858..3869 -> 4.8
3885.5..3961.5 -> 4.5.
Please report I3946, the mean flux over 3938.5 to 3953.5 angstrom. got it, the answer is 4.78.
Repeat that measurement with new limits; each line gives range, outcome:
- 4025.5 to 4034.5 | 5.27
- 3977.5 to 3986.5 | 4.96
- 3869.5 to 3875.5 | 4.68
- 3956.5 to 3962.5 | 4.26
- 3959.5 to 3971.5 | 3.55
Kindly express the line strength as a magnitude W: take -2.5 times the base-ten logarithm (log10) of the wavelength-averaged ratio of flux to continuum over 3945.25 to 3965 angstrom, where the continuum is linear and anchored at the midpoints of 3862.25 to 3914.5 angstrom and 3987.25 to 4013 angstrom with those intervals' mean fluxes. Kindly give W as 0.10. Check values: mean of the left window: 4.42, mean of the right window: 5.33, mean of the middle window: 4.51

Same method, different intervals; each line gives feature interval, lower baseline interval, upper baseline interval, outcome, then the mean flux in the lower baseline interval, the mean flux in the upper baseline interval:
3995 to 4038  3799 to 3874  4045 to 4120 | -0.125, 4.39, 5.01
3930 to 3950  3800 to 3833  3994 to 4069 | 0.187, 4.47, 5.41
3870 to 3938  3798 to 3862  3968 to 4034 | 0.051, 4.28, 5.06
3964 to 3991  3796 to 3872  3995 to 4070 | 0.199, 4.34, 5.41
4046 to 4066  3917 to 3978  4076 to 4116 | -0.146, 4.26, 4.85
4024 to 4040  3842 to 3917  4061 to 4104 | -0.108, 4.52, 4.99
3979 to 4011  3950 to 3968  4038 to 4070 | -0.131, 4.2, 5.37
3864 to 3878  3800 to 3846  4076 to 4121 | -0.113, 4.18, 4.85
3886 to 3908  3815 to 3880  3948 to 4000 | 0.047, 4.33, 4.47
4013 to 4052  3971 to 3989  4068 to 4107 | -0.162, 4.56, 4.91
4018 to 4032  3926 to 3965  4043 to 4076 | -0.112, 4.31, 5.25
